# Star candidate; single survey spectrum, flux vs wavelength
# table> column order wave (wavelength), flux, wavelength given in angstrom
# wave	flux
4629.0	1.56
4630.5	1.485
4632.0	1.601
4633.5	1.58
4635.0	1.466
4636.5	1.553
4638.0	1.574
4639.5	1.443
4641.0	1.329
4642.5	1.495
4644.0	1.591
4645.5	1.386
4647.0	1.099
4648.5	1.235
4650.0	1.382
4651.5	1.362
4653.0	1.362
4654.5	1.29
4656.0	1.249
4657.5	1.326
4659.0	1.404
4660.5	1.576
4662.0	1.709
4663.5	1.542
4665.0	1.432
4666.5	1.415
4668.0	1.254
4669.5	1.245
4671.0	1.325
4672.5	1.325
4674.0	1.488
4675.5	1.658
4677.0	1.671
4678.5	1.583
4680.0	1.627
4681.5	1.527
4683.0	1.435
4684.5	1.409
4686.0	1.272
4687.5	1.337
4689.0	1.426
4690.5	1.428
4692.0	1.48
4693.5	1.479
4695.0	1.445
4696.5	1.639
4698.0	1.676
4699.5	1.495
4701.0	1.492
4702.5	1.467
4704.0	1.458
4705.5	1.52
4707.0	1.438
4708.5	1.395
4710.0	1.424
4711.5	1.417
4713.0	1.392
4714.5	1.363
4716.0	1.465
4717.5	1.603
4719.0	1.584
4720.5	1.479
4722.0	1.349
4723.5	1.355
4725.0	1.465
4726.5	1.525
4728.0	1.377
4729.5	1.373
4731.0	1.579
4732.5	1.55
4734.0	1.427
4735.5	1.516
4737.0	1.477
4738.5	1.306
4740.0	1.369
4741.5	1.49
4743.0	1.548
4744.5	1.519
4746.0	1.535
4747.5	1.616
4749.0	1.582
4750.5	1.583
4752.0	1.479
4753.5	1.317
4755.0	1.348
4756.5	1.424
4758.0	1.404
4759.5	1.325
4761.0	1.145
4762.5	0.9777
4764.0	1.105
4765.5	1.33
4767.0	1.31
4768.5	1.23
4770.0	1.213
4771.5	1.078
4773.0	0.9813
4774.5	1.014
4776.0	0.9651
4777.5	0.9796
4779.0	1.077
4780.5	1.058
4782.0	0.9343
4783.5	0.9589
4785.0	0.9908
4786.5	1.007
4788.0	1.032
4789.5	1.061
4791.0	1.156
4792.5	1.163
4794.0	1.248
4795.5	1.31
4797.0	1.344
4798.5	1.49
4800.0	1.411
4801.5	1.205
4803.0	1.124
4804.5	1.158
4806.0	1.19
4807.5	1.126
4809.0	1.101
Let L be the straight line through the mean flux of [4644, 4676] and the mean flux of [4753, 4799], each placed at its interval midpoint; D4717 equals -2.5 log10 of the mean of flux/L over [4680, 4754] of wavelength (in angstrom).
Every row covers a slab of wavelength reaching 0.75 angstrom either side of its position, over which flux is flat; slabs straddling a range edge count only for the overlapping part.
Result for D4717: -0.16 mag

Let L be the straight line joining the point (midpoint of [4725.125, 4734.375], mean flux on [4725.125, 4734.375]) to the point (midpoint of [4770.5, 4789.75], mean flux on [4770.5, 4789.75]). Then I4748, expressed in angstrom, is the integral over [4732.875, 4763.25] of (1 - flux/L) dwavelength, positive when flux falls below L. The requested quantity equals -2.69 angstrom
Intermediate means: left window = 1.47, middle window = 1.42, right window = 1.01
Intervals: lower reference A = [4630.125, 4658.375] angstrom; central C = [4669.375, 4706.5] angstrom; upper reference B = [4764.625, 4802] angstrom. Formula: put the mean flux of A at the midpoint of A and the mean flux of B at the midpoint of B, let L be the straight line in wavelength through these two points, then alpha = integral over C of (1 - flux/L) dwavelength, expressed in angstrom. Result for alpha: -4.3 angstrom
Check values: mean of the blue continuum 1.41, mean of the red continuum 1.14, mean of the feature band 1.48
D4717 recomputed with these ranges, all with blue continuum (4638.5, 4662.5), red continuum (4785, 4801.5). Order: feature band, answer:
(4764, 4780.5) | 0.11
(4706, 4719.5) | -0.11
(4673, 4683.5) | -0.16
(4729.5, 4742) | -0.14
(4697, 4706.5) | -0.15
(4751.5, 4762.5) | -0.05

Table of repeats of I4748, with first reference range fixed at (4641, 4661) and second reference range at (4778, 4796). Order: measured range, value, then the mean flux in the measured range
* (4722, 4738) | -3.5 angstrom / 1.46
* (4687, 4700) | -2.2 angstrom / 1.49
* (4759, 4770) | -0.7 angstrom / 1.2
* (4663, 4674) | -0.3 angstrom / 1.37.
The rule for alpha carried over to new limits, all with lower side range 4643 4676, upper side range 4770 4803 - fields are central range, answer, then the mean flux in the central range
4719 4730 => -1.56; 1.43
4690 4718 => -3.89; 1.48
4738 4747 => -1.90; 1.47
